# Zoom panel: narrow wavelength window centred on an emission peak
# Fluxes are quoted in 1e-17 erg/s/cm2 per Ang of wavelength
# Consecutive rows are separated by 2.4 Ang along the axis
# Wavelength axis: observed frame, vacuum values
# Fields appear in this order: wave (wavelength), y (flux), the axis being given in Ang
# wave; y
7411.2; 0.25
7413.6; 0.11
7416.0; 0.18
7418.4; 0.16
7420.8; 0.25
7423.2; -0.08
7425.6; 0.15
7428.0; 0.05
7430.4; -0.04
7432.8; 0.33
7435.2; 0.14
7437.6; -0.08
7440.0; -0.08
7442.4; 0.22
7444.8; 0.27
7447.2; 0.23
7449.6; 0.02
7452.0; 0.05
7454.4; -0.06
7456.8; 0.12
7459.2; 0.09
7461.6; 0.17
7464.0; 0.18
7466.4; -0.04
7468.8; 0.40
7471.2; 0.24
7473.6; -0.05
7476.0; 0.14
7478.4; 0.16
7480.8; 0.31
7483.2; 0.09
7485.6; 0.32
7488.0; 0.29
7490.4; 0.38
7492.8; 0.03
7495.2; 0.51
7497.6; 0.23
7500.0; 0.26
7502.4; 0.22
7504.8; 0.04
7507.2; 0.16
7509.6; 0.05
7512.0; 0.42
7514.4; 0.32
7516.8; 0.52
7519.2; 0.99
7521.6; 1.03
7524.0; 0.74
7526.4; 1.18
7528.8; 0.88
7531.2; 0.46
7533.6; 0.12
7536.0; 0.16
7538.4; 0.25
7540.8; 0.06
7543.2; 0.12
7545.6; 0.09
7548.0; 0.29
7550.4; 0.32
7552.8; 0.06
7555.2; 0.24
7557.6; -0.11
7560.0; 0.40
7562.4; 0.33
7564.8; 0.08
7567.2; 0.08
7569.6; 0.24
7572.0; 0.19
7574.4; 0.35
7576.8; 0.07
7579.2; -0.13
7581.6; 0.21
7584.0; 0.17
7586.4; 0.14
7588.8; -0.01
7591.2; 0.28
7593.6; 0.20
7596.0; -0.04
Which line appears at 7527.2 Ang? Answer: [O II]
